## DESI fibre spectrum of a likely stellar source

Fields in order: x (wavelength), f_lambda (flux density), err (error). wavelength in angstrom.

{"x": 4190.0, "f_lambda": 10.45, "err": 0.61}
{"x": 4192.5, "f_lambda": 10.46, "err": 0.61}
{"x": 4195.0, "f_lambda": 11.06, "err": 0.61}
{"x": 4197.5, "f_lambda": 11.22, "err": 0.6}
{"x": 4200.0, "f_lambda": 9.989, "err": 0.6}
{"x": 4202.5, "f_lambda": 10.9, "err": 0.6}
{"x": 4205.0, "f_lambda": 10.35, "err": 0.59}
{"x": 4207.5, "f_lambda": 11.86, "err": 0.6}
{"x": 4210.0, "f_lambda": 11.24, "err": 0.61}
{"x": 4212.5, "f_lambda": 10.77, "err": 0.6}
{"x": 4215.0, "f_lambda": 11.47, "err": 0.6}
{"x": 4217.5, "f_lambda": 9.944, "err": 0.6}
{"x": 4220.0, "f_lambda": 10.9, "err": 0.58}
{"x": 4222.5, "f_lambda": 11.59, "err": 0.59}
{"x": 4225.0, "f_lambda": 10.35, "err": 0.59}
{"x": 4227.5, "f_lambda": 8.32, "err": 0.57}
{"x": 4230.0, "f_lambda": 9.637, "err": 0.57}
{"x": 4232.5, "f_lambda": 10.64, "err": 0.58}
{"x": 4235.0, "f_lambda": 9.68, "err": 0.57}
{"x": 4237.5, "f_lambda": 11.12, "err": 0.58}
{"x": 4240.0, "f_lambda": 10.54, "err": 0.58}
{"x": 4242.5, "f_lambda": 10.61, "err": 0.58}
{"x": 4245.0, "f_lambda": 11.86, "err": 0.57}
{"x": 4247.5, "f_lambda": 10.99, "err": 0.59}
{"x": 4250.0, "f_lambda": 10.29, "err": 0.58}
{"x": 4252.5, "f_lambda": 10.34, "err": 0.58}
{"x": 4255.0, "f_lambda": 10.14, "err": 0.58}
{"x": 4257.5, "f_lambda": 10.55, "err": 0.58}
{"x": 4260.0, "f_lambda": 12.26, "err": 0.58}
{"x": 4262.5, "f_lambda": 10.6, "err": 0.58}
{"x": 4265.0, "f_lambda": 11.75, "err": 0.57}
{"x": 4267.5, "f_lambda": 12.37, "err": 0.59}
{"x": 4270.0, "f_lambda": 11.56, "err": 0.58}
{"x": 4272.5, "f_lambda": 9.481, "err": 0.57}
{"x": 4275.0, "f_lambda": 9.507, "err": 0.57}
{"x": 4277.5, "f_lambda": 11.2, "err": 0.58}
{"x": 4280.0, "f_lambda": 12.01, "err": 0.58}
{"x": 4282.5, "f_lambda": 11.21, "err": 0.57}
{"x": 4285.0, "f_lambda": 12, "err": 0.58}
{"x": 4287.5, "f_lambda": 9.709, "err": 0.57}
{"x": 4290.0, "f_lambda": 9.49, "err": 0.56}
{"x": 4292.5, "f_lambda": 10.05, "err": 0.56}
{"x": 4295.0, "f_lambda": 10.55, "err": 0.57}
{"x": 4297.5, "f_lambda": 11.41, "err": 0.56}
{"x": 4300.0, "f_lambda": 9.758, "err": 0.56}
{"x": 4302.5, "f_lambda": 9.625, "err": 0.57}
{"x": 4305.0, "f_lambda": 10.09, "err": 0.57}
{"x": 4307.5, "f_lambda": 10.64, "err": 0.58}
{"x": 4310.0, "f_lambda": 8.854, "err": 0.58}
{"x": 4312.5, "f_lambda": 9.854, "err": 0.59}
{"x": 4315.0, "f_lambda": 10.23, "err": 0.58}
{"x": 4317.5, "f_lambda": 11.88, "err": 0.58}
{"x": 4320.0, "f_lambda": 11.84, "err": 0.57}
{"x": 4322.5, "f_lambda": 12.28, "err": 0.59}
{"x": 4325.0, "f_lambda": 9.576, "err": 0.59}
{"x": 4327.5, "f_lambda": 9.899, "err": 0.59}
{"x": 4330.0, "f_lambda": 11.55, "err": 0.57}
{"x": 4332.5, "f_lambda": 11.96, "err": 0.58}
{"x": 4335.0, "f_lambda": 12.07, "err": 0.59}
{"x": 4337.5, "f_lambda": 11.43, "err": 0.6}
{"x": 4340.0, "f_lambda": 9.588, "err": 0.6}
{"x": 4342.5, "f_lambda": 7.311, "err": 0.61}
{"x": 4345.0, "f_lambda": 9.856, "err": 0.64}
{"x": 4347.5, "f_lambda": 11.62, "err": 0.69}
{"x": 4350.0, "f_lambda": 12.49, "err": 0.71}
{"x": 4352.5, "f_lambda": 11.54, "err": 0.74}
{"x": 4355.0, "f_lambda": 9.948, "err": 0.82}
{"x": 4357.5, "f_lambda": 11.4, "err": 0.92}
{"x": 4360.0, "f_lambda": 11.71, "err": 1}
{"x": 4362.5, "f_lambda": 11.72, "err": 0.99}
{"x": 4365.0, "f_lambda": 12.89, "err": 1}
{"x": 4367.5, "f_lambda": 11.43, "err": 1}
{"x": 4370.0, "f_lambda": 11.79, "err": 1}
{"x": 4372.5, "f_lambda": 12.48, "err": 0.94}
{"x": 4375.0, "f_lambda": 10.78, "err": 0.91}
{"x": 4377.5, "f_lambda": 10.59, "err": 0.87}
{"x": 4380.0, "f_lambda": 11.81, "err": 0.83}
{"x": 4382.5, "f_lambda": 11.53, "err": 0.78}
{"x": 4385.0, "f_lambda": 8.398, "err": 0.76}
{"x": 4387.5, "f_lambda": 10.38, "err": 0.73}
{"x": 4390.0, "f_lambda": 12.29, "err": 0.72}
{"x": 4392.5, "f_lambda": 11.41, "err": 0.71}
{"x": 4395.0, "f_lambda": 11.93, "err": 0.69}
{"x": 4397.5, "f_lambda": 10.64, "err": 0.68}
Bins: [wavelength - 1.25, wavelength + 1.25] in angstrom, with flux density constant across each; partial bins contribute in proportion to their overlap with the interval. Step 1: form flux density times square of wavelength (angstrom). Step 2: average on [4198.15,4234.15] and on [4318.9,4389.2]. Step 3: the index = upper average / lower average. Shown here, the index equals 1.1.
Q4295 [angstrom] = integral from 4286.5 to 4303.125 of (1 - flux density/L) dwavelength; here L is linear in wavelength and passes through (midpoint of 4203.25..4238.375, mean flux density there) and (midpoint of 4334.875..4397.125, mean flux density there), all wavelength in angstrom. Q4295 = 1.1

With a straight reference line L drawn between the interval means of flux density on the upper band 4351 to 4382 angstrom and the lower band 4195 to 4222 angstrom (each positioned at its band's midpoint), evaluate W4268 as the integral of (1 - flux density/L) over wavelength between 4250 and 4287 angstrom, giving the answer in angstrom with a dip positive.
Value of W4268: 0.4 angstrom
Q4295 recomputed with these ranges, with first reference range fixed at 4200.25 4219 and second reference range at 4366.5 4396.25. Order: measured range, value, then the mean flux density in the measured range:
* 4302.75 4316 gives 1.4 angstrom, 9.9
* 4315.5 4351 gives 0.7 angstrom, 10.9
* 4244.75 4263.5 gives 0.2 angstrom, 10.8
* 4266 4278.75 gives 0.2 angstrom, 10.8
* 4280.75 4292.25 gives 0.4 angstrom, 10.6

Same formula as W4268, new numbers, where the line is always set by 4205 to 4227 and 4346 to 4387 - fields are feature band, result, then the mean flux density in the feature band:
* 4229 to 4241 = 0.7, 10.3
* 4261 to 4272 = -0.4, 11.4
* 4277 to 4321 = 2.3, 10.6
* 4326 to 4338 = -0.1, 11.3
